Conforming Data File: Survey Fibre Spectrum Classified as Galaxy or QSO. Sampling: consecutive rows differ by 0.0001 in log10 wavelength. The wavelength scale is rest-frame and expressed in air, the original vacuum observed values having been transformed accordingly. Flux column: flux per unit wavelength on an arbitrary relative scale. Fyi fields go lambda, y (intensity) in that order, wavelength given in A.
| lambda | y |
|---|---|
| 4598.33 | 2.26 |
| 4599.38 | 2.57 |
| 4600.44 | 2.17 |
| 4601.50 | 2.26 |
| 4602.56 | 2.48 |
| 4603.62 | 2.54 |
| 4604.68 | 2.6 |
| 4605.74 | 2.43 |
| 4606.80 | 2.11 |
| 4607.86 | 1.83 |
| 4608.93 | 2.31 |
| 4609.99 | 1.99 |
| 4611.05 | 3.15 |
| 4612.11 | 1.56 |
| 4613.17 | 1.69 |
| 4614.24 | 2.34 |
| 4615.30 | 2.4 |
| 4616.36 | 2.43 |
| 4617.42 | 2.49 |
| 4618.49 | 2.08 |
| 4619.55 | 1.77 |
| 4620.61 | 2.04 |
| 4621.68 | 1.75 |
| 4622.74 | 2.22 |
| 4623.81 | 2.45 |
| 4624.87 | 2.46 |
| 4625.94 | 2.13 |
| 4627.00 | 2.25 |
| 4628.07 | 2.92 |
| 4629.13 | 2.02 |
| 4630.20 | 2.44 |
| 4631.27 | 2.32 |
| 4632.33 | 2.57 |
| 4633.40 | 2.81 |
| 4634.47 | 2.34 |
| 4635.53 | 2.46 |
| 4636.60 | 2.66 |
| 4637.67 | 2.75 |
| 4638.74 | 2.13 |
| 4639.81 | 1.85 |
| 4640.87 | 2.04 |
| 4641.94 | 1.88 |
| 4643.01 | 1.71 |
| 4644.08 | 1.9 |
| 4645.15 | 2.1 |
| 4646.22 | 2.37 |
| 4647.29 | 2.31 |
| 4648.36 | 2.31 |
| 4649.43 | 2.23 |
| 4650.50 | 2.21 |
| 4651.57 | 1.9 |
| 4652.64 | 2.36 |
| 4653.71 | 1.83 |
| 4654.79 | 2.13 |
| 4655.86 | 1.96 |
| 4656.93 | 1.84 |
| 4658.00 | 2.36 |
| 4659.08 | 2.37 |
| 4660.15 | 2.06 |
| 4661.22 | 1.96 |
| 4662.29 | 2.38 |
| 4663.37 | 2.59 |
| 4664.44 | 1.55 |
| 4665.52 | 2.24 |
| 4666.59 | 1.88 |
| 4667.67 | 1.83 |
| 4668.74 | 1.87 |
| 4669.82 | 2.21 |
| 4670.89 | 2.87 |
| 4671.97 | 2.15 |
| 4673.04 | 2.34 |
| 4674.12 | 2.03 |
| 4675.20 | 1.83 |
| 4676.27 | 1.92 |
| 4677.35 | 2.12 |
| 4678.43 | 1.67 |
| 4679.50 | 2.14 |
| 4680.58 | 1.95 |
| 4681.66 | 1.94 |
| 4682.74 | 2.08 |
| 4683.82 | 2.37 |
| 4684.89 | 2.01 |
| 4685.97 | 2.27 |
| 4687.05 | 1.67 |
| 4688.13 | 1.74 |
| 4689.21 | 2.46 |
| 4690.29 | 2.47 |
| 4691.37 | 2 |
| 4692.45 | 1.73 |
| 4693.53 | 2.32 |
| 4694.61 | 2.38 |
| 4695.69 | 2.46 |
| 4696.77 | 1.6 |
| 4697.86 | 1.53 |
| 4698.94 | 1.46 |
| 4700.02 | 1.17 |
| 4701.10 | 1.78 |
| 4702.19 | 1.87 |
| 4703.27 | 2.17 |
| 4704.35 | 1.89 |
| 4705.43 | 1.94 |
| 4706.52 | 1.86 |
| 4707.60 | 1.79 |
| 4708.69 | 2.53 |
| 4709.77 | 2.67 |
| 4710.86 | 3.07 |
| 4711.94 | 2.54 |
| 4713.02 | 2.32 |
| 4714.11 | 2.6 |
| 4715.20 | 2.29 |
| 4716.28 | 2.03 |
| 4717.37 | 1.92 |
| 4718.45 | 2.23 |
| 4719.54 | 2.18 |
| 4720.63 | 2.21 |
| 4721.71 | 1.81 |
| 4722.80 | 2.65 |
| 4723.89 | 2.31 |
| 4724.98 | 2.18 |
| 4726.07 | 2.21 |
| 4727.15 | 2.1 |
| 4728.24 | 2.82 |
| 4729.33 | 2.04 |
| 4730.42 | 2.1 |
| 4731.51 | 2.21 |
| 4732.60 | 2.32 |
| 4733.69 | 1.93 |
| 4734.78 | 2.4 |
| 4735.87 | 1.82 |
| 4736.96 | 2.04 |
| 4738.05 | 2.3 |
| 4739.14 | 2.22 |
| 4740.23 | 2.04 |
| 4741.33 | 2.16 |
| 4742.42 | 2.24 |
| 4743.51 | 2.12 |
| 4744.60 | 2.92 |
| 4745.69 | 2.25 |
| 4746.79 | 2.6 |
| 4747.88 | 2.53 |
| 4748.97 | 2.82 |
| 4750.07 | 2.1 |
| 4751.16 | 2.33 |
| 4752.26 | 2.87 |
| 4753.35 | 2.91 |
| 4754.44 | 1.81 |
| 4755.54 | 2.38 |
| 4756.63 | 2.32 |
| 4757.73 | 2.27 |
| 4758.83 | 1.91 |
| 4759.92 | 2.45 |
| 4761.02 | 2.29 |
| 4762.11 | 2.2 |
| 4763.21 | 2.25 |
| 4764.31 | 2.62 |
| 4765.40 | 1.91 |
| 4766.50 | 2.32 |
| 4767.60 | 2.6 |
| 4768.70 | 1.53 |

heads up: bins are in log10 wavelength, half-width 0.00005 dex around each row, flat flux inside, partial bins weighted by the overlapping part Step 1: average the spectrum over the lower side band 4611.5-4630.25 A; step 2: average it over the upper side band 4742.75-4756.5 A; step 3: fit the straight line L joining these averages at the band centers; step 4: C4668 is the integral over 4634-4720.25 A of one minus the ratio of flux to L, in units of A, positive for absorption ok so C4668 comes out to 7.3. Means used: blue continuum 2.19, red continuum 2.46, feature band 2.11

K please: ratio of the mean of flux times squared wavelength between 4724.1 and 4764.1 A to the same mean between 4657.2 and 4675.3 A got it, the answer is 1.1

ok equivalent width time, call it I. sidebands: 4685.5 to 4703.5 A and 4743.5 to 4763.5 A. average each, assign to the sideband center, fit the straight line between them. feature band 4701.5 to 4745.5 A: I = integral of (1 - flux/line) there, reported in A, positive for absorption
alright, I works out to -1.3 A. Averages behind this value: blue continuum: 1.94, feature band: 2.23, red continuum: 2.39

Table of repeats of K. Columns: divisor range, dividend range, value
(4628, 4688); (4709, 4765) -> 1.11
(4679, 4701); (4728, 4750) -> 1.18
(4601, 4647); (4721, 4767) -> 1.07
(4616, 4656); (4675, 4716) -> 0.95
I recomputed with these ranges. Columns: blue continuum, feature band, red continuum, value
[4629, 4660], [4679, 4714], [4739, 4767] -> 3.1 A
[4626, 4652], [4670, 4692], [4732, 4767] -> 1.7 A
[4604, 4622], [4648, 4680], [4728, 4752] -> 1.7 A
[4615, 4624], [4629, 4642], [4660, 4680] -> -1.3 A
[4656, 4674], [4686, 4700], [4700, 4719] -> 1.3 A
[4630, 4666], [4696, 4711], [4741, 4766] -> 2.3 A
